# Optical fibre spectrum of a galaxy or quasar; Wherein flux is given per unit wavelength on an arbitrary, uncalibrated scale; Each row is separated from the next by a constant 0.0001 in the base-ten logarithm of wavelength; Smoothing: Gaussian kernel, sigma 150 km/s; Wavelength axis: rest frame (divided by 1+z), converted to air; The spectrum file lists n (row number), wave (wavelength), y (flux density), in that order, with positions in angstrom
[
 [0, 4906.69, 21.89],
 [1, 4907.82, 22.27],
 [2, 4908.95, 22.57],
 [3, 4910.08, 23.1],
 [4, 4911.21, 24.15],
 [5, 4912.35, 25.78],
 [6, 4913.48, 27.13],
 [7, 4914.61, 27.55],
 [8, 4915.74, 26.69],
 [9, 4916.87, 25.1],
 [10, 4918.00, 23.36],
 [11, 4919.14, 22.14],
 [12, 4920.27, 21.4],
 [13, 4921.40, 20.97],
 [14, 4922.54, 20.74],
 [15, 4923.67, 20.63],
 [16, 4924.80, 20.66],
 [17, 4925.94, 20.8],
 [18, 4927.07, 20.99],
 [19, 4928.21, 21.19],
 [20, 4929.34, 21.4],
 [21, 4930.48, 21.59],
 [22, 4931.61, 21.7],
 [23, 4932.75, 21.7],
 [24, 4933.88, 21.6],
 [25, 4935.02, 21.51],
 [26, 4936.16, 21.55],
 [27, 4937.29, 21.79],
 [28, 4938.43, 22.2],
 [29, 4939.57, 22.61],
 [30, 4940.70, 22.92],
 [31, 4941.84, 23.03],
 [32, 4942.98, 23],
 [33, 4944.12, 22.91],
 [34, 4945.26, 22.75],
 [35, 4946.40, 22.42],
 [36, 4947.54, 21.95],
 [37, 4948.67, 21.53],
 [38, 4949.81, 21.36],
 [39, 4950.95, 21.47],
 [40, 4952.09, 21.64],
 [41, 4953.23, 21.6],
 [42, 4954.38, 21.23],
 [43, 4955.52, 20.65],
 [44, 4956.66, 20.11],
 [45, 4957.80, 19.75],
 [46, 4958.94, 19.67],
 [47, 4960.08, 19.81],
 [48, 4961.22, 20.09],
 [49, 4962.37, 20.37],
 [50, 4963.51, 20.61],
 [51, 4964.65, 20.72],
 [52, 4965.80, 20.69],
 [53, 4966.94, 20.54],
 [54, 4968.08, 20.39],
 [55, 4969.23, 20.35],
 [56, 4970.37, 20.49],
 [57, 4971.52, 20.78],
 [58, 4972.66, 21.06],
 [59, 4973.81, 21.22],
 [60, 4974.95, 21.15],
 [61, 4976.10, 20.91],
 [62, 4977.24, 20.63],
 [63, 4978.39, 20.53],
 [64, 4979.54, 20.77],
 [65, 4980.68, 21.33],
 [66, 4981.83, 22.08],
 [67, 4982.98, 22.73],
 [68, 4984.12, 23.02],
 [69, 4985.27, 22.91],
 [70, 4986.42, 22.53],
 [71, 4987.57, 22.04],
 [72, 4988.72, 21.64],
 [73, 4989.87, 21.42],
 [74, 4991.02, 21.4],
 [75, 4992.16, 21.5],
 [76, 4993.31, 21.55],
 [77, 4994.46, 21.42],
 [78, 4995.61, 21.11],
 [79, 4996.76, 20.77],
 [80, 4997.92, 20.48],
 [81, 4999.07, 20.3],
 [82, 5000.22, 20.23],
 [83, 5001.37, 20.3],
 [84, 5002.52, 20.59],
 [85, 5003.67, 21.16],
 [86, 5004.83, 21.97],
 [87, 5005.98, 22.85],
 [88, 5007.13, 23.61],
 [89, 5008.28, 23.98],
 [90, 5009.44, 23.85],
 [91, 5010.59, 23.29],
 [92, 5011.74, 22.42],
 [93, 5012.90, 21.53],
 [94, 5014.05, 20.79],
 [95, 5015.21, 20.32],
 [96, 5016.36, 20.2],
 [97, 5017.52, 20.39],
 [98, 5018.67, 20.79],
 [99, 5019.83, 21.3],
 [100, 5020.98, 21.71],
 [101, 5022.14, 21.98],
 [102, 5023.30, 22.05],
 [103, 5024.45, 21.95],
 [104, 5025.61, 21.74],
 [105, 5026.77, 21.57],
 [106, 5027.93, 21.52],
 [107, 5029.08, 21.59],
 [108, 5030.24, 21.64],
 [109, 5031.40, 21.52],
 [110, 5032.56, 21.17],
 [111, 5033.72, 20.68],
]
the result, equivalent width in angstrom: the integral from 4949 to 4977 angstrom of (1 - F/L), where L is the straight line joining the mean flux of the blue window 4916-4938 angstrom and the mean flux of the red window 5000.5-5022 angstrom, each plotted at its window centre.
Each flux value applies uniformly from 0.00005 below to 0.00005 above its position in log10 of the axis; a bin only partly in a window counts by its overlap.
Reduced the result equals 1.3 angstrom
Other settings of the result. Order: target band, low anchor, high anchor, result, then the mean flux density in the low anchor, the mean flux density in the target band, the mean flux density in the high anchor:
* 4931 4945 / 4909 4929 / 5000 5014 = 0.4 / 23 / 22.2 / 22.2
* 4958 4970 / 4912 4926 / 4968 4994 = 0.9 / 23.4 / 20.3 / 21.4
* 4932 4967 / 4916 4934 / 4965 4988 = 0.1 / 21.7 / 21.4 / 21.3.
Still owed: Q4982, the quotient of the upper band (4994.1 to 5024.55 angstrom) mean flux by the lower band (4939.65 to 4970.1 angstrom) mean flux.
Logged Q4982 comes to 1.01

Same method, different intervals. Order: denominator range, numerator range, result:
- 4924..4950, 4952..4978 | 0.94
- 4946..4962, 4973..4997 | 1.03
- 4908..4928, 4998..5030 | 0.94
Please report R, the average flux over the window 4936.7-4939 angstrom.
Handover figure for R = 22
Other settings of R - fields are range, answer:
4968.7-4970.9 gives 20.5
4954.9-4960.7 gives 20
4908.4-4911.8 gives 23.2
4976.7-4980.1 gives 20.6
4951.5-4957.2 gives 21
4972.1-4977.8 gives 21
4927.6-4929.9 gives 21.3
